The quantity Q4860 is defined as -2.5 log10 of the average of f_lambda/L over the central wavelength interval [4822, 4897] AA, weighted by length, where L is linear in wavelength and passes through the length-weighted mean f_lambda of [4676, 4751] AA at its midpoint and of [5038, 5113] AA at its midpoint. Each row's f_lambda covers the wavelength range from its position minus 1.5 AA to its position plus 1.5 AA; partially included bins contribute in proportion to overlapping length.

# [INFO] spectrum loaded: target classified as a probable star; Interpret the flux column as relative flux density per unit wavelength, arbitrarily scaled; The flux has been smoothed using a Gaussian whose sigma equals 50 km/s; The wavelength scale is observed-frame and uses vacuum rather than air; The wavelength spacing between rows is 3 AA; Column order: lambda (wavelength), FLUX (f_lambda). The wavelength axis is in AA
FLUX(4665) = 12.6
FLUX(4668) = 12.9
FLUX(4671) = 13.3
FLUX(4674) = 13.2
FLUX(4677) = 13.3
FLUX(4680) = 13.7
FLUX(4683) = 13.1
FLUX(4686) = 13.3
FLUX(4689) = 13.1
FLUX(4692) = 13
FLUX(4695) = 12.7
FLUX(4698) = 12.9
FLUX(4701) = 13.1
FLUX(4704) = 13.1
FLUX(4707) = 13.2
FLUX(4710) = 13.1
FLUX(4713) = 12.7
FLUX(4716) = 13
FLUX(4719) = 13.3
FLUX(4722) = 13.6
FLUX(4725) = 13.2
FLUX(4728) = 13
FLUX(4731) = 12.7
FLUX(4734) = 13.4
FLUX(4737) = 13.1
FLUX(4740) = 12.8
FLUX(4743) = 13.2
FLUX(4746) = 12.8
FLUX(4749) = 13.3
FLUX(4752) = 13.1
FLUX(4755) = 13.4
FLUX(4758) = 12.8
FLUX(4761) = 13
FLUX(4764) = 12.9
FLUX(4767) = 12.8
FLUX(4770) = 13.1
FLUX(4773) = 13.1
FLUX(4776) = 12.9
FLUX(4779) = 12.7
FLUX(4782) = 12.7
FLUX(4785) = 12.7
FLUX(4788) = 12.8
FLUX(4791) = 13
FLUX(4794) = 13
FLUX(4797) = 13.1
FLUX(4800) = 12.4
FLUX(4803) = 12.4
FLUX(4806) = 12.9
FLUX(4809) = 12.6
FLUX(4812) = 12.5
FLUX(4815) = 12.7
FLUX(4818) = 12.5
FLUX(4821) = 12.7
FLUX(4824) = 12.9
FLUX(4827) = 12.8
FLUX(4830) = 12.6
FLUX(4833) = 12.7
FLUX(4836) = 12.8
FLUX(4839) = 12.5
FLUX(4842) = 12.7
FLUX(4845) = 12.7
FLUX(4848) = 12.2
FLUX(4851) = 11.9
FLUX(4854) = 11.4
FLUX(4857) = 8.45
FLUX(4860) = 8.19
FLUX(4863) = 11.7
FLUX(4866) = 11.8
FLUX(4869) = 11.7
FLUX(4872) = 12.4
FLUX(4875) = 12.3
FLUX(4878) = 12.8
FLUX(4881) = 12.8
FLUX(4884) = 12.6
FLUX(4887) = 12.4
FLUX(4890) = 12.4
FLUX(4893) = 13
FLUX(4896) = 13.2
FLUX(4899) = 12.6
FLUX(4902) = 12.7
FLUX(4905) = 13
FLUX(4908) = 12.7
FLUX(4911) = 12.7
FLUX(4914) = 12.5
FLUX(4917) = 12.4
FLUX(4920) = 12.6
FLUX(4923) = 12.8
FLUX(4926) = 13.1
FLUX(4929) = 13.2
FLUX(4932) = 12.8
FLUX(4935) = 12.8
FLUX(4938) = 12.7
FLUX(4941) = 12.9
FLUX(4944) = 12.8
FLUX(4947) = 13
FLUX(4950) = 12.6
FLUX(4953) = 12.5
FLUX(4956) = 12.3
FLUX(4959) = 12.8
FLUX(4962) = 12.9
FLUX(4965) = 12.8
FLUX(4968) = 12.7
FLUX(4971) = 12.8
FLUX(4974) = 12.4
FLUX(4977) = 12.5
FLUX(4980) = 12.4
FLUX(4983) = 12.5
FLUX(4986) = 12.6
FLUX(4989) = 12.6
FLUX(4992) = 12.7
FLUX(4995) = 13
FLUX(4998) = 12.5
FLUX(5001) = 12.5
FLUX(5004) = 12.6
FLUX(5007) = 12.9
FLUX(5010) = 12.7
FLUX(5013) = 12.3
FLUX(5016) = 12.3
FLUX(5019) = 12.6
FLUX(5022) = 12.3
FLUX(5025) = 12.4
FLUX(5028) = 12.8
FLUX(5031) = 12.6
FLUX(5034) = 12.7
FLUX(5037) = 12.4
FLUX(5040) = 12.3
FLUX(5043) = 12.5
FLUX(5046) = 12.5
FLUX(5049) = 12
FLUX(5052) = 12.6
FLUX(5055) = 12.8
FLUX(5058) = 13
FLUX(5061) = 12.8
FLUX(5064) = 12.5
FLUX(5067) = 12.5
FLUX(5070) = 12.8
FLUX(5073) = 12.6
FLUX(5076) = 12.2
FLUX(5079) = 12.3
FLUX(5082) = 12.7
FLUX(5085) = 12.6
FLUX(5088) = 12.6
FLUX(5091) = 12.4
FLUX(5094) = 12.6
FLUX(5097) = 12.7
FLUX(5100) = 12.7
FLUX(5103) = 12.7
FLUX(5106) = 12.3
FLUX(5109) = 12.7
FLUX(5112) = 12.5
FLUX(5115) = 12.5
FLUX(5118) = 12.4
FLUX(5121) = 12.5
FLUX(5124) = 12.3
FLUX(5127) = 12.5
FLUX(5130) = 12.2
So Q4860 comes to 0.07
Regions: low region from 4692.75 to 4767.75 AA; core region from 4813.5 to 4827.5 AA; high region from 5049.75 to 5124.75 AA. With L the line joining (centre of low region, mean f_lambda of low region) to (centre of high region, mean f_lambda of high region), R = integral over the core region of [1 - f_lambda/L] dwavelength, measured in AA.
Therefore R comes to 0.2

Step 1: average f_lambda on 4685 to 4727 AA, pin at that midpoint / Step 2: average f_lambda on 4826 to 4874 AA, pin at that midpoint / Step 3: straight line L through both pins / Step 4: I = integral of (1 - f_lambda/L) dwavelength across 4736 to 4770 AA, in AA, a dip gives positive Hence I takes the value -0.97 AA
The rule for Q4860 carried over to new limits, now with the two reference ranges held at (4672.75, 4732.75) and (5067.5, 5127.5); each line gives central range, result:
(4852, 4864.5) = 0.274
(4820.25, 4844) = 0.018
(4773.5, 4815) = 0.019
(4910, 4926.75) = 0.011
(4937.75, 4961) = 0.004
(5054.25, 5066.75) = -0.014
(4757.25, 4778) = 0.006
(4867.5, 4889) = 0.037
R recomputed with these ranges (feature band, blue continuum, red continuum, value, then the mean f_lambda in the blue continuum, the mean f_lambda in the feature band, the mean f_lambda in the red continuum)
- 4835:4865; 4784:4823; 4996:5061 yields 2.9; 12.7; 11.4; 12.5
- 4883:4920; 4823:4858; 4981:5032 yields -1.1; 12.2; 12.7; 12.6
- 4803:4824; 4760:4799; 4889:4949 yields 0.4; 12.9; 12.6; 12.8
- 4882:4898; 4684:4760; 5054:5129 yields 0.2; 13.1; 12.7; 12.6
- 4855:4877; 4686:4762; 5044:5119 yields 3.2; 13.1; 11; 12.6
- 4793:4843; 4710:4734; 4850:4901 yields -1.5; 13.1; 12.7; 11.9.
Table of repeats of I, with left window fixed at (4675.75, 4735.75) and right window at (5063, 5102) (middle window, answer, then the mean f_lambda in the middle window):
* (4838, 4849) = 0.32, 12.5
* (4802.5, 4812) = 0.24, 12.6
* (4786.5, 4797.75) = 0.02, 13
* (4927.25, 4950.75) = -0.16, 12.9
